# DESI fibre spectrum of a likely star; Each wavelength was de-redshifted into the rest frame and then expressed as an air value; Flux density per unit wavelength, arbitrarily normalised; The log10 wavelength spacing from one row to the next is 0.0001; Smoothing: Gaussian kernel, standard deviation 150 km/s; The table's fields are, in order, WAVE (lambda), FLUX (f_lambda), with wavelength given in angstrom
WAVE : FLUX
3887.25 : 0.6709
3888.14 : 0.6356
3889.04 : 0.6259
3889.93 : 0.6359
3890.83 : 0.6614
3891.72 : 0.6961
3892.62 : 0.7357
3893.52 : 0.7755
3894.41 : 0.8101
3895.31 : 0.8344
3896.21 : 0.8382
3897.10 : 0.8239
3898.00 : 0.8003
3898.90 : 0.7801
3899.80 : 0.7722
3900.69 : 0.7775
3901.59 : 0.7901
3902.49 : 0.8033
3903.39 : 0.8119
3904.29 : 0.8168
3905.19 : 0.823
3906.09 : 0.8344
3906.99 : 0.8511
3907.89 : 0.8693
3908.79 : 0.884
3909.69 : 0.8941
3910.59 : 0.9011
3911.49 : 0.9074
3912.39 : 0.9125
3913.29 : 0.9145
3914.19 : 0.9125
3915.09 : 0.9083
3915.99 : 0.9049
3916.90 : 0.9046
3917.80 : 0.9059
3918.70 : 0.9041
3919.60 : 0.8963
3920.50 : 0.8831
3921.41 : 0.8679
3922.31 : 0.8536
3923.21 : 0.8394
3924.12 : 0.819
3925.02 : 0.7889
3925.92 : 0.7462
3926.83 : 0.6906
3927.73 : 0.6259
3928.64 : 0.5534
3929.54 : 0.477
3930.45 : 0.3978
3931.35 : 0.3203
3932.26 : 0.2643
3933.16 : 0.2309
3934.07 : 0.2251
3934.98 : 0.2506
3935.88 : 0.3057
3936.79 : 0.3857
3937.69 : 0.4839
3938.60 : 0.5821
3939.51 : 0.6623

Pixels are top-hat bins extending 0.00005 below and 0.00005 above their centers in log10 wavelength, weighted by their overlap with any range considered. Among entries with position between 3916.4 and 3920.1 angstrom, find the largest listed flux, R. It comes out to 0.9059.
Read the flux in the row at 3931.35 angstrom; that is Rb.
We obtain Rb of 0.3203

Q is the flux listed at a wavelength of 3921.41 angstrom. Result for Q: 0.8679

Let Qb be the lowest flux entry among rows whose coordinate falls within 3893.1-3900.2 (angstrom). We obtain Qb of 0.7722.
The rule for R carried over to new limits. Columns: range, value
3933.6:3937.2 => 0.3857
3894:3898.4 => 0.8382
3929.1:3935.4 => 0.477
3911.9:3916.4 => 0.9145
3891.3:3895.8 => 0.8344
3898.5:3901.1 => 0.7801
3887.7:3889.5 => 0.6356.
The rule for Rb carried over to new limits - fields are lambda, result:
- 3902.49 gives 0.8033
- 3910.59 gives 0.9011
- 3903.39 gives 0.8119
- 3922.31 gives 0.8536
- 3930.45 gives 0.3978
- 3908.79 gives 0.884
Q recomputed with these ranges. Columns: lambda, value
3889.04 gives 0.6259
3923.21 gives 0.8394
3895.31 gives 0.8344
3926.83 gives 0.6906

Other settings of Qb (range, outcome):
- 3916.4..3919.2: 0.9041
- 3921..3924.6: 0.819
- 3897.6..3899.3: 0.7801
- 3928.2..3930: 0.477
